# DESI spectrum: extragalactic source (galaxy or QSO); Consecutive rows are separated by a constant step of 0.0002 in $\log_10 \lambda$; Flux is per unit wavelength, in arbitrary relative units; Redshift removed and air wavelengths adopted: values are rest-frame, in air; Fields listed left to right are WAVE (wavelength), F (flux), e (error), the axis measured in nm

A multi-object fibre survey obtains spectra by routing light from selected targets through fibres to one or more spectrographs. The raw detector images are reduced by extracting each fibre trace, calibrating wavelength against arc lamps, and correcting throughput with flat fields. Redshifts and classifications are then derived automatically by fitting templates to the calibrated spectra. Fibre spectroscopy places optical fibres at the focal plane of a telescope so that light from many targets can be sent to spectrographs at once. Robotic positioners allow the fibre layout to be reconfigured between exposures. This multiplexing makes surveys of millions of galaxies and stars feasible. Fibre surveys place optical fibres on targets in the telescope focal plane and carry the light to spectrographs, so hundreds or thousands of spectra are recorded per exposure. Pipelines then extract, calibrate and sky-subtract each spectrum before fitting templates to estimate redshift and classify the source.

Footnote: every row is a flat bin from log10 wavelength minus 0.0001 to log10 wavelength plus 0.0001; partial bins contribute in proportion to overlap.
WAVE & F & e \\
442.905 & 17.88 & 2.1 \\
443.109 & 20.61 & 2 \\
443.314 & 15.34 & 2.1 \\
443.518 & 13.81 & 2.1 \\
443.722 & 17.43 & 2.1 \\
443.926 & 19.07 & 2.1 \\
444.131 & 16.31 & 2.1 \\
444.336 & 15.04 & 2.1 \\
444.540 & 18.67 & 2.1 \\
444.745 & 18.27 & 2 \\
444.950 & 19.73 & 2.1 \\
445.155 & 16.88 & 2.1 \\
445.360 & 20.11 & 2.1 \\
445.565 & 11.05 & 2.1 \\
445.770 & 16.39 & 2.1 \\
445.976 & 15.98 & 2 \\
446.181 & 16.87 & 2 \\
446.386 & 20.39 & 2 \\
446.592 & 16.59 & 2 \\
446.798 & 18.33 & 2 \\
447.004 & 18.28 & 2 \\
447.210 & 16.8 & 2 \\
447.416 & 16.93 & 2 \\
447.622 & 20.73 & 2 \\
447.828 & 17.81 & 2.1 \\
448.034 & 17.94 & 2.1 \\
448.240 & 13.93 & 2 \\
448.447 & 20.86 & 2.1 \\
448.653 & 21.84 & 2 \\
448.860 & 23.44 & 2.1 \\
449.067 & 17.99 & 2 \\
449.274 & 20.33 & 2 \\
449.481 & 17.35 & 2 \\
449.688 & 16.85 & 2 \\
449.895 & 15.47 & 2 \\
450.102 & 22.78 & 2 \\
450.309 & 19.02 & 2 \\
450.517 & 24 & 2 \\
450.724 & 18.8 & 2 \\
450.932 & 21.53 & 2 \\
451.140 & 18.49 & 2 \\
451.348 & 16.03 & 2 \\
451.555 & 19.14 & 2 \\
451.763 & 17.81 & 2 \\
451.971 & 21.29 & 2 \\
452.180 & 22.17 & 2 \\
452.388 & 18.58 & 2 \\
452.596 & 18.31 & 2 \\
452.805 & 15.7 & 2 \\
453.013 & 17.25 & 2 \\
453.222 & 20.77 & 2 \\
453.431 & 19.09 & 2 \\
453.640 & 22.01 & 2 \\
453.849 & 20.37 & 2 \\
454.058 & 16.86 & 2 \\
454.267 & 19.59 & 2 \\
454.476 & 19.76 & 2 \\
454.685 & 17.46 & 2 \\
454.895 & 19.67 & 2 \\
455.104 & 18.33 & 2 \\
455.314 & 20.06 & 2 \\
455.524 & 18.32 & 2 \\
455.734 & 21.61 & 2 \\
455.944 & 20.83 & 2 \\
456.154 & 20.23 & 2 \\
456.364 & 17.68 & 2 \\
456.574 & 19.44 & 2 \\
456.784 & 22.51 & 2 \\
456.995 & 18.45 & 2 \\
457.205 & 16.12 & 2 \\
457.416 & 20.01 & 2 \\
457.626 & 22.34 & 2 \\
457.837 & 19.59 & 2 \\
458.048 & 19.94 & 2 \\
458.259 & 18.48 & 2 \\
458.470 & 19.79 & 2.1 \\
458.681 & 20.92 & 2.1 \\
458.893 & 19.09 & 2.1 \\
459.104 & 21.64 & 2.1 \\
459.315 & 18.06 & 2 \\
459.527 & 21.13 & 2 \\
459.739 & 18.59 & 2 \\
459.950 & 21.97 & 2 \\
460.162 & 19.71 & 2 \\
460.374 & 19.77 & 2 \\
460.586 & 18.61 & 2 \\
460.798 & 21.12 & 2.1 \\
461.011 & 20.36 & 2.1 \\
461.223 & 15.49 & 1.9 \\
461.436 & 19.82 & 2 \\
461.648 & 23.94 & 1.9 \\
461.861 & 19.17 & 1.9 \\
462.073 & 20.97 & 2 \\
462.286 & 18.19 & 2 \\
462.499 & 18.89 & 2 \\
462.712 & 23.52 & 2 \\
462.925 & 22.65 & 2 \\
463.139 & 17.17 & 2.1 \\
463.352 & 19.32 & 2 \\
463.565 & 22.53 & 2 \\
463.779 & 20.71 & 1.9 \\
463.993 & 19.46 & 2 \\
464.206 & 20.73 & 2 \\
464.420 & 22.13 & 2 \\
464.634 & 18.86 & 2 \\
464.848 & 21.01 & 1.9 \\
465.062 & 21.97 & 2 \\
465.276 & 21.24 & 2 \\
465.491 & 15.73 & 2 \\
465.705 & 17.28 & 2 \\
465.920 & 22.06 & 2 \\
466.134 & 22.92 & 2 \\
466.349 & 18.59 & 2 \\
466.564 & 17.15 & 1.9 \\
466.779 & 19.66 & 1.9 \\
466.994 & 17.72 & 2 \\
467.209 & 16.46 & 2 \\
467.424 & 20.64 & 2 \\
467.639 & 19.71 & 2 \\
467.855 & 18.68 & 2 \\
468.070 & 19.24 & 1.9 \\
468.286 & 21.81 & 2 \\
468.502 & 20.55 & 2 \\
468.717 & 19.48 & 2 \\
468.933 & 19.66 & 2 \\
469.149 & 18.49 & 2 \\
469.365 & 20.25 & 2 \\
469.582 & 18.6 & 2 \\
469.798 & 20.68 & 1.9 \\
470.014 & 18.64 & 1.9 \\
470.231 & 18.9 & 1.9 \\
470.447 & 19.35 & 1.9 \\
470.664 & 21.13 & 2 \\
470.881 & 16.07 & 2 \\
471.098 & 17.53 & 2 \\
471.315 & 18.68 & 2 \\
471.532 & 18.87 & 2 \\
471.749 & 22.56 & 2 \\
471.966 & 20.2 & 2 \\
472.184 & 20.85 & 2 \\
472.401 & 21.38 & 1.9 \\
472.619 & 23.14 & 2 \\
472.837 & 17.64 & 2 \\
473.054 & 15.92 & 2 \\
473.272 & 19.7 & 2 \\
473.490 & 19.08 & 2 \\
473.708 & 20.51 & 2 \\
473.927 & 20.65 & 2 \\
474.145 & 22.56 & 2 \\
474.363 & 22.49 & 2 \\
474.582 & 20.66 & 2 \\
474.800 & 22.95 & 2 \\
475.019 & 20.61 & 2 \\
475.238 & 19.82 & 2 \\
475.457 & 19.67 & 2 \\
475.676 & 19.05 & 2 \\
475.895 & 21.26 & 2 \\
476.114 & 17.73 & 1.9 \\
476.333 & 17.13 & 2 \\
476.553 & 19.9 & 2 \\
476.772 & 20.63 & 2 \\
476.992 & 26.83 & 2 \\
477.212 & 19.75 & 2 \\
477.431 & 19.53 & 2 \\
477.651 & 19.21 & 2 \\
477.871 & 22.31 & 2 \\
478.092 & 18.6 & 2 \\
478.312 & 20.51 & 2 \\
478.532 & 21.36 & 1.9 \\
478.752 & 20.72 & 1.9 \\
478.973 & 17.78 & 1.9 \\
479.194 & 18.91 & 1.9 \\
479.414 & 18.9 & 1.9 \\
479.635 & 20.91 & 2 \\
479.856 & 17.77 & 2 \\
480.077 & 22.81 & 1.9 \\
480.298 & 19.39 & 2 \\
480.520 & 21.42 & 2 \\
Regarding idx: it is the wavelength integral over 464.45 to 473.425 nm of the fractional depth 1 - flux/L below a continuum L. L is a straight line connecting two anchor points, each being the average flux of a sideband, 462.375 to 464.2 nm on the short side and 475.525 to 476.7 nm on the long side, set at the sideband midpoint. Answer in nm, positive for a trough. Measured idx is 0.17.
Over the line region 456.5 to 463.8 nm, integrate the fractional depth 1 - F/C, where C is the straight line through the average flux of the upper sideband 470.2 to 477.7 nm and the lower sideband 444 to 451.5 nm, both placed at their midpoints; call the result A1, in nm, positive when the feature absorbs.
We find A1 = -0.33 nm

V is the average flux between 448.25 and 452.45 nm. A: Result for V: 19.6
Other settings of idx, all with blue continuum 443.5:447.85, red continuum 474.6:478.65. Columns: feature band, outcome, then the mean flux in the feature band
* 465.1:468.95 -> 0.011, 19.4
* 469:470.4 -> 0.032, 19.3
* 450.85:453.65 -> -0.156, 19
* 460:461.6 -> -0.057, 19.5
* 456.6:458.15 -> -0.109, 19.8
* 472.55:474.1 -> 0.040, 19.6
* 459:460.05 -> -0.086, 20.3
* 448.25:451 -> -0.311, 19.8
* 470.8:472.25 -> 0.046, 19.3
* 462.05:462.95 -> -0.078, 20.7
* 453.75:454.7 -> -0.036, 18.9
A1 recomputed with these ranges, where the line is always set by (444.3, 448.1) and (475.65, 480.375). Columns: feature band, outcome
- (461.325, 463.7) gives -0.22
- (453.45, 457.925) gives -0.31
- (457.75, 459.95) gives -0.15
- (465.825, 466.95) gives -0.05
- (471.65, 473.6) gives -0.04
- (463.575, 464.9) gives -0.11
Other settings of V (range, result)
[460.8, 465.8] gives 20.1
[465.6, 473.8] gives 19.5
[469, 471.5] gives 18.9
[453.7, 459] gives 19.5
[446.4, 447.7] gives 18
